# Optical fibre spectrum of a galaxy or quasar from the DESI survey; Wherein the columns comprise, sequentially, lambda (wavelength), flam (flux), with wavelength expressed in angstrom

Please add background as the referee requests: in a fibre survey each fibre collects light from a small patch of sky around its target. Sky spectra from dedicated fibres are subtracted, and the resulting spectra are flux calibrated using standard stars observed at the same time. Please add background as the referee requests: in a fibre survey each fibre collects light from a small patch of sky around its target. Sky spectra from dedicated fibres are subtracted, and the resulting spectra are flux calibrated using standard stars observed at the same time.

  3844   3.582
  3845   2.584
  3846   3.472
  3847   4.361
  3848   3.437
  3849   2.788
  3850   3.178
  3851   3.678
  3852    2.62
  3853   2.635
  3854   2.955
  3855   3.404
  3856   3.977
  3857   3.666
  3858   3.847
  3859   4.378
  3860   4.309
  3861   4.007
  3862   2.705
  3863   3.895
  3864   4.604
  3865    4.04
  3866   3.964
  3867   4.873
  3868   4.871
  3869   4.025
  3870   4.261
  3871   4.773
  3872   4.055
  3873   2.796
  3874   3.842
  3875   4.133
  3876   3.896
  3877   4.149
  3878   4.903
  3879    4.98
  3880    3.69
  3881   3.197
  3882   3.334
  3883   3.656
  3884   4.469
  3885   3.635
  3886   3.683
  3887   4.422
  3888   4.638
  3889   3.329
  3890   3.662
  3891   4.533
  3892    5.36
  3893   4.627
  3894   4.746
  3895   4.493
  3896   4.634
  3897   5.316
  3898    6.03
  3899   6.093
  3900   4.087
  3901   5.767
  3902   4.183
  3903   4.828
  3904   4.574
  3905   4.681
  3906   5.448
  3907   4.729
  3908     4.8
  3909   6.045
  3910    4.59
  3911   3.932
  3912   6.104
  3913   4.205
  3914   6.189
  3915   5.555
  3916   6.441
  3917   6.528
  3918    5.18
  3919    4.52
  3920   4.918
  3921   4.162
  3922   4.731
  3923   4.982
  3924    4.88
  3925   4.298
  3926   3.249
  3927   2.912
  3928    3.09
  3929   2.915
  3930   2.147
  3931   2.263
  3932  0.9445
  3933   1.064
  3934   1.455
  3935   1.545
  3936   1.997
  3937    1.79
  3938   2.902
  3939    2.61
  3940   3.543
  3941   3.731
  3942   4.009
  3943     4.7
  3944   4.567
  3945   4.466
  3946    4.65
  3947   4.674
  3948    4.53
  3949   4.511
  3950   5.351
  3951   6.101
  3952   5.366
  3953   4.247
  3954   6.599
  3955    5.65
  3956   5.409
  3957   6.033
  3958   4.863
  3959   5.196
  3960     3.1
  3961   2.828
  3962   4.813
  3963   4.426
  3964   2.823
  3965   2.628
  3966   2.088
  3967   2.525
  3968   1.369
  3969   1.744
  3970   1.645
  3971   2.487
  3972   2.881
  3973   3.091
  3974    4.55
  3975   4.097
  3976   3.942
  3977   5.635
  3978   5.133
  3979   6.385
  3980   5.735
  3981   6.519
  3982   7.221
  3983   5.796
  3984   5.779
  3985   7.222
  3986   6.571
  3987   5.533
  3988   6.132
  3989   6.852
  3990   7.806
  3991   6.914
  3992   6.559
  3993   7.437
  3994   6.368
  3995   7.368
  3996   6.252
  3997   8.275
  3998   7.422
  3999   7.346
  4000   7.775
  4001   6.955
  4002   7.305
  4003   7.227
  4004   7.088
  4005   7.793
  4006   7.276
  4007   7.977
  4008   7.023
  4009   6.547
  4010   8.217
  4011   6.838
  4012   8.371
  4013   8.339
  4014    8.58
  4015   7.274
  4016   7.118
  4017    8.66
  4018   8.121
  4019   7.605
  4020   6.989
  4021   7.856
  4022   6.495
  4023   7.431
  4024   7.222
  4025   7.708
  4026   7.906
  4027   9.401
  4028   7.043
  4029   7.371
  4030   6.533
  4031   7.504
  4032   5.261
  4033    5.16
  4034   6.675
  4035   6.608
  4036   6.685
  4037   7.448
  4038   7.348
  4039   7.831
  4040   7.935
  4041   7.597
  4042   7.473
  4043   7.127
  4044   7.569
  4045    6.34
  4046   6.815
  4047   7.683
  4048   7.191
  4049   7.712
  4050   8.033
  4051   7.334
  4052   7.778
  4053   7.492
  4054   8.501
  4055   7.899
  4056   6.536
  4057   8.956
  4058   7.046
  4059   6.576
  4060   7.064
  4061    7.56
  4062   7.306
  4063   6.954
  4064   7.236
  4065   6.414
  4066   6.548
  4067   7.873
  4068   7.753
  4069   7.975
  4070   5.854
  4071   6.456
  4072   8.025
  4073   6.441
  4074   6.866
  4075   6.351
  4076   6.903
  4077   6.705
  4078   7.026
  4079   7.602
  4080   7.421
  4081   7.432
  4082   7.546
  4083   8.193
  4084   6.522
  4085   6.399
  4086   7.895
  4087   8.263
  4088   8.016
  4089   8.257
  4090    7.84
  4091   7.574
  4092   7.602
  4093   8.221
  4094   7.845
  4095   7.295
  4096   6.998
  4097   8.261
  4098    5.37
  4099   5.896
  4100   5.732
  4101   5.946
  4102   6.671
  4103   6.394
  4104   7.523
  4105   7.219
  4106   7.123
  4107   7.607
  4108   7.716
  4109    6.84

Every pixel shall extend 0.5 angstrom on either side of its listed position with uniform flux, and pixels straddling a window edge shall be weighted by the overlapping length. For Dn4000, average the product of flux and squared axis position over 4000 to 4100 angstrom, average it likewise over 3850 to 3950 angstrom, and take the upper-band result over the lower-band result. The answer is 1.9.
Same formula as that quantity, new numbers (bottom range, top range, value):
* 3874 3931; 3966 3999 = 1.25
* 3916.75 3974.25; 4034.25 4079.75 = 2.07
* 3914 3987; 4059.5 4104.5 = 1.83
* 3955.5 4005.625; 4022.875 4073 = 1.39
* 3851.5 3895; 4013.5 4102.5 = 2.00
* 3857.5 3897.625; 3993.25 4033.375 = 1.89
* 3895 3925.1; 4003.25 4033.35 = 1.54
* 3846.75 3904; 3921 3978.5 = 0.93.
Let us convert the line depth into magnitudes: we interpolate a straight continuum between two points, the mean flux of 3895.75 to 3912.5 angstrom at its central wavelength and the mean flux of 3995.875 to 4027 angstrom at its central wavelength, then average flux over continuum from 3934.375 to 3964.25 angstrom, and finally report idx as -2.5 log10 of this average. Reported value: 0.40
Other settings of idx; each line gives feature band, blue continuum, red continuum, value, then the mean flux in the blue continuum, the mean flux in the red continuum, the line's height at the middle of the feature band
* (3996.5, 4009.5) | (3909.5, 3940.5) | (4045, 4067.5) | -0.25 mag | 3.73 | 7.36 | 5.89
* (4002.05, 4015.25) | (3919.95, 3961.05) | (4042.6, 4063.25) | -0.25 mag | 3.88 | 7.41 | 6.02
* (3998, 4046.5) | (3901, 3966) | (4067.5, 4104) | -0.24 mag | 4.22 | 7.16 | 5.93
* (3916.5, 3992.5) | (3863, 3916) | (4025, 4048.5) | 0.31 mag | 4.54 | 7.16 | 5.7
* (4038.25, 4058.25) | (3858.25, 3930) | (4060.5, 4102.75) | -0.13 mag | 4.45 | 7.16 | 6.68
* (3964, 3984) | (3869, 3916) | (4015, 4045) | 0.48 mag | 4.56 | 7.28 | 6.17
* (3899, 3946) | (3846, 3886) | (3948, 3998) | 0.10 mag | 3.84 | 5.08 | 4.49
